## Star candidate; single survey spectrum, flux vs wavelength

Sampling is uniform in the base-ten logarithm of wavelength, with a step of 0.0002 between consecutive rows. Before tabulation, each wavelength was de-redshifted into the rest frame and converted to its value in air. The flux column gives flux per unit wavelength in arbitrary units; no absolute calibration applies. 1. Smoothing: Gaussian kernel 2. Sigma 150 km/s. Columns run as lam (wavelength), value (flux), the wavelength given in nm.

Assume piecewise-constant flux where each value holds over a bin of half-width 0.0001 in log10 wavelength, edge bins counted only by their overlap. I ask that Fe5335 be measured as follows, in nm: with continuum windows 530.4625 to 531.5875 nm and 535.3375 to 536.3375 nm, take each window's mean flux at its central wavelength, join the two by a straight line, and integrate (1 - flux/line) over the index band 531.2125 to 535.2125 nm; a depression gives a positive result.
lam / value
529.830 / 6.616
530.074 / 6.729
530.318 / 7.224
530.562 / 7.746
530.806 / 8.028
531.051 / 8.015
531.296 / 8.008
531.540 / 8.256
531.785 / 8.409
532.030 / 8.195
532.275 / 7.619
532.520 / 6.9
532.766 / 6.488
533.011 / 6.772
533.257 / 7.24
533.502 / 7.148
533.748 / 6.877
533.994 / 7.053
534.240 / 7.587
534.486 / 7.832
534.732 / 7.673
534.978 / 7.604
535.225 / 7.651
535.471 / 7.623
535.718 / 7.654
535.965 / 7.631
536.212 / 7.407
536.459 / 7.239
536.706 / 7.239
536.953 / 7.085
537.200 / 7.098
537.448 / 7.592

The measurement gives 0.17 nm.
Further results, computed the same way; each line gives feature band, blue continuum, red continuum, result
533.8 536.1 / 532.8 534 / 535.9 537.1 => -0.14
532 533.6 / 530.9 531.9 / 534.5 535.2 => 0.17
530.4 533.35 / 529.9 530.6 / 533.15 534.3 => -0.20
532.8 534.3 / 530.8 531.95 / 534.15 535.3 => 0.15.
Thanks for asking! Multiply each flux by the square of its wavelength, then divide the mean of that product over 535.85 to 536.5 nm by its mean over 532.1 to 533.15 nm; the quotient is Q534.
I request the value 1.1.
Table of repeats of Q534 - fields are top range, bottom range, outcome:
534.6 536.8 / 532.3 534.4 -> 1.08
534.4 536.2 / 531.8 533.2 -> 1.06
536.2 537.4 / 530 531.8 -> 0.95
